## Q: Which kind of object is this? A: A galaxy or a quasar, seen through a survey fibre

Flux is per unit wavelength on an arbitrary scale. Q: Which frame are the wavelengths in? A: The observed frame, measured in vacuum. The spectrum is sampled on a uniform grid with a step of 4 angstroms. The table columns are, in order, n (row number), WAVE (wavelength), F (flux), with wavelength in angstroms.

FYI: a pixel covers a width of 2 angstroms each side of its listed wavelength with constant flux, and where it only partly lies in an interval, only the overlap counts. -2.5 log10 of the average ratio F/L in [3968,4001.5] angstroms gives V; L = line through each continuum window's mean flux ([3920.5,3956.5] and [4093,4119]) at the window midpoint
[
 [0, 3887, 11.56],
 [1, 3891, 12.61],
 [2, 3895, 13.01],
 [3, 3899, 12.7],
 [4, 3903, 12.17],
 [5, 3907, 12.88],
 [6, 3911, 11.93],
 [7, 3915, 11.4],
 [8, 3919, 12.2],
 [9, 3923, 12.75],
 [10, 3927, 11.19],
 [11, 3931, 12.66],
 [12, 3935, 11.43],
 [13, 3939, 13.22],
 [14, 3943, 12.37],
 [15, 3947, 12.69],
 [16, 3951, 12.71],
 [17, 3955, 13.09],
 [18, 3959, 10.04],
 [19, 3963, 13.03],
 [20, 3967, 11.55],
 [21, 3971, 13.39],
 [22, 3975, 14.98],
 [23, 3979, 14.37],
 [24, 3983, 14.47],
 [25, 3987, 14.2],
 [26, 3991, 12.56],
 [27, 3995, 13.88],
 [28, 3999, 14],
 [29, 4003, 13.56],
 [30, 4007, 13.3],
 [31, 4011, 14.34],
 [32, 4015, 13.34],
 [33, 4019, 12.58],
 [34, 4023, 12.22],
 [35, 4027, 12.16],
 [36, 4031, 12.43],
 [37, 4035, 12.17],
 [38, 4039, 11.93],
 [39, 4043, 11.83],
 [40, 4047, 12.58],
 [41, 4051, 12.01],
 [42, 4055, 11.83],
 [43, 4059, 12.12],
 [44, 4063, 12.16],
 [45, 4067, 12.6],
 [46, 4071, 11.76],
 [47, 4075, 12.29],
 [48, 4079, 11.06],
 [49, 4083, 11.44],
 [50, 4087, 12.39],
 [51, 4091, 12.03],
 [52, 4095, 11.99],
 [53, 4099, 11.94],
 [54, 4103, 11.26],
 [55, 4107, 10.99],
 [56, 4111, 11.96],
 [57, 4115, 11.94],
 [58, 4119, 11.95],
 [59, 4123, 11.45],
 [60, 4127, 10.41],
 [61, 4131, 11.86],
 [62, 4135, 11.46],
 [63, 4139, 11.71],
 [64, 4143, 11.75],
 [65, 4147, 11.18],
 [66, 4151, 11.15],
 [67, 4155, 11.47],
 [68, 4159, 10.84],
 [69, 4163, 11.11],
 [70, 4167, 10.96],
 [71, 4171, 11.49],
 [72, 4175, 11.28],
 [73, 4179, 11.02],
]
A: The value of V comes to -0.14 mag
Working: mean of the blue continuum 12.4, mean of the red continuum 11.7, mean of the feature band 13.9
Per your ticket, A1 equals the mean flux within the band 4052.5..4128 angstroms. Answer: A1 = 11.8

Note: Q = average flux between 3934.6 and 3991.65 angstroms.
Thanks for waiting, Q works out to 13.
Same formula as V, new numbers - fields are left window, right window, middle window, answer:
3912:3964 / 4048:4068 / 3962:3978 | -0.10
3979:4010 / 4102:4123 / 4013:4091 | 0.05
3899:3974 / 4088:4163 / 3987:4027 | -0.11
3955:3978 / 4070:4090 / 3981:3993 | -0.10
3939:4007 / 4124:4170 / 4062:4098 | 0.00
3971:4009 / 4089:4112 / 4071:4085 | 0.05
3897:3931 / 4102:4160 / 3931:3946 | -0.03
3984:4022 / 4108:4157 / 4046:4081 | 0.05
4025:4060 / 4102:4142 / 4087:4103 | -0.02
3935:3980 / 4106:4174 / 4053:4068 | -0.01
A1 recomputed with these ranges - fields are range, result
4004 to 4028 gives 13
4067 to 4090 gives 11.9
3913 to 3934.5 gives 12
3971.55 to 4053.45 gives 13.1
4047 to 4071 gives 12.1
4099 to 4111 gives 11.4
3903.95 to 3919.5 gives 12.1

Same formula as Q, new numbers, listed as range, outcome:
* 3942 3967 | 12.3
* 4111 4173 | 11.4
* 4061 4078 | 12.1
